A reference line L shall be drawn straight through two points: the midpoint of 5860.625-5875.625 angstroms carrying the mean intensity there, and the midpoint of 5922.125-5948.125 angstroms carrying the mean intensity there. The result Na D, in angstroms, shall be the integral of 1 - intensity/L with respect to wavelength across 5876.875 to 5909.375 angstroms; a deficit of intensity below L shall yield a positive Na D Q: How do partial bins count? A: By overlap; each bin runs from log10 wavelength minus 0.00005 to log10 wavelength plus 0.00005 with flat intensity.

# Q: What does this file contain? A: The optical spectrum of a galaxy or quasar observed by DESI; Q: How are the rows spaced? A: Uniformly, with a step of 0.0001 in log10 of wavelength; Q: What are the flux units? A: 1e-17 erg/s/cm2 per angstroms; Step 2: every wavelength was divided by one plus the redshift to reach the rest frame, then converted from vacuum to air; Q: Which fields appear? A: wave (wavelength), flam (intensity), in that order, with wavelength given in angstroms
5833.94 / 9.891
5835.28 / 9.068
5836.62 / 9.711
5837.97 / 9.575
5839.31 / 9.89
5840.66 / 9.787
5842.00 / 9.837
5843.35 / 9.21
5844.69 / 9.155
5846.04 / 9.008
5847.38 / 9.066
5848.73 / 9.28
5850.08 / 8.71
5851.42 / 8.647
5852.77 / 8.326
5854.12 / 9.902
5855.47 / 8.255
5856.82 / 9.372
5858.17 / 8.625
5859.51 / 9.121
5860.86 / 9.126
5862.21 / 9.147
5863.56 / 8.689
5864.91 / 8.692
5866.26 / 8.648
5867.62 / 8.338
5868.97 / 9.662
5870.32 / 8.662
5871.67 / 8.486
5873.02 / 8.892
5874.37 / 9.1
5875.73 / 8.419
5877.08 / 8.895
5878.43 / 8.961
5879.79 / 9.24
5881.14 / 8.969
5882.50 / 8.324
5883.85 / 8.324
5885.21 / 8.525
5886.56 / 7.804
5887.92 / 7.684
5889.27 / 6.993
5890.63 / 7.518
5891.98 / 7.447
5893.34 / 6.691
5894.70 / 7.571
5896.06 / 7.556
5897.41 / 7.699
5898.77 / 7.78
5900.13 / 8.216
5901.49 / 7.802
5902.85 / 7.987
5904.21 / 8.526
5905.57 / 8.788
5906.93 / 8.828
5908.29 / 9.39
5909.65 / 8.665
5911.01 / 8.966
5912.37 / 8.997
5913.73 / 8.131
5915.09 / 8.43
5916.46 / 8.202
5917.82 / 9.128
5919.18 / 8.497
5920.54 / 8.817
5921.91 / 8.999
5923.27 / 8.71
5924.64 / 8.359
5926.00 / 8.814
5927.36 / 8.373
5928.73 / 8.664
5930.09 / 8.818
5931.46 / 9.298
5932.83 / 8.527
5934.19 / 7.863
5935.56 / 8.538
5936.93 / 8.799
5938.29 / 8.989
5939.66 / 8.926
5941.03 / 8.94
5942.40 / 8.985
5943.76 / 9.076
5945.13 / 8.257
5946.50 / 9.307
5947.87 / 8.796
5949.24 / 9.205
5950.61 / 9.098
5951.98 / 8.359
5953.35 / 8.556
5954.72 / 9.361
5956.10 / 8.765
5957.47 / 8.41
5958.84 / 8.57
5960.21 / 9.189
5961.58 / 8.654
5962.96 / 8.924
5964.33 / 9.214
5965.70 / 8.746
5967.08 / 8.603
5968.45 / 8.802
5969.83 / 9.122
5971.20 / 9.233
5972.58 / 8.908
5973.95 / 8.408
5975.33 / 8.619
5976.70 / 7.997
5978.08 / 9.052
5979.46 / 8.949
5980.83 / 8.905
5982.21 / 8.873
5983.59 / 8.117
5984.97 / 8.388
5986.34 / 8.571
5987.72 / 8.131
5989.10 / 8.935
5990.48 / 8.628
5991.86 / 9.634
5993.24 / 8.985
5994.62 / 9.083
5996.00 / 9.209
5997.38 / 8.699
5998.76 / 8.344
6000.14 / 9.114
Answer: 2.4 angstroms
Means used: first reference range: 8.83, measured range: 8.14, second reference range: 8.74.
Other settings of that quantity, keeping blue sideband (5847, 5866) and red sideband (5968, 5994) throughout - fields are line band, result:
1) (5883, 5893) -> 1.3 angstroms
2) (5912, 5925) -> 0.3 angstroms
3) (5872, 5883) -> 0.1 angstroms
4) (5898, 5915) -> 0.7 angstroms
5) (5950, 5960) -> 0.0 angstroms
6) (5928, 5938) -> 0.2 angstroms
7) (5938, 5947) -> -0.1 angstroms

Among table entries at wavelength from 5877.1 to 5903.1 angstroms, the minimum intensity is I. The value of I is 6.691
